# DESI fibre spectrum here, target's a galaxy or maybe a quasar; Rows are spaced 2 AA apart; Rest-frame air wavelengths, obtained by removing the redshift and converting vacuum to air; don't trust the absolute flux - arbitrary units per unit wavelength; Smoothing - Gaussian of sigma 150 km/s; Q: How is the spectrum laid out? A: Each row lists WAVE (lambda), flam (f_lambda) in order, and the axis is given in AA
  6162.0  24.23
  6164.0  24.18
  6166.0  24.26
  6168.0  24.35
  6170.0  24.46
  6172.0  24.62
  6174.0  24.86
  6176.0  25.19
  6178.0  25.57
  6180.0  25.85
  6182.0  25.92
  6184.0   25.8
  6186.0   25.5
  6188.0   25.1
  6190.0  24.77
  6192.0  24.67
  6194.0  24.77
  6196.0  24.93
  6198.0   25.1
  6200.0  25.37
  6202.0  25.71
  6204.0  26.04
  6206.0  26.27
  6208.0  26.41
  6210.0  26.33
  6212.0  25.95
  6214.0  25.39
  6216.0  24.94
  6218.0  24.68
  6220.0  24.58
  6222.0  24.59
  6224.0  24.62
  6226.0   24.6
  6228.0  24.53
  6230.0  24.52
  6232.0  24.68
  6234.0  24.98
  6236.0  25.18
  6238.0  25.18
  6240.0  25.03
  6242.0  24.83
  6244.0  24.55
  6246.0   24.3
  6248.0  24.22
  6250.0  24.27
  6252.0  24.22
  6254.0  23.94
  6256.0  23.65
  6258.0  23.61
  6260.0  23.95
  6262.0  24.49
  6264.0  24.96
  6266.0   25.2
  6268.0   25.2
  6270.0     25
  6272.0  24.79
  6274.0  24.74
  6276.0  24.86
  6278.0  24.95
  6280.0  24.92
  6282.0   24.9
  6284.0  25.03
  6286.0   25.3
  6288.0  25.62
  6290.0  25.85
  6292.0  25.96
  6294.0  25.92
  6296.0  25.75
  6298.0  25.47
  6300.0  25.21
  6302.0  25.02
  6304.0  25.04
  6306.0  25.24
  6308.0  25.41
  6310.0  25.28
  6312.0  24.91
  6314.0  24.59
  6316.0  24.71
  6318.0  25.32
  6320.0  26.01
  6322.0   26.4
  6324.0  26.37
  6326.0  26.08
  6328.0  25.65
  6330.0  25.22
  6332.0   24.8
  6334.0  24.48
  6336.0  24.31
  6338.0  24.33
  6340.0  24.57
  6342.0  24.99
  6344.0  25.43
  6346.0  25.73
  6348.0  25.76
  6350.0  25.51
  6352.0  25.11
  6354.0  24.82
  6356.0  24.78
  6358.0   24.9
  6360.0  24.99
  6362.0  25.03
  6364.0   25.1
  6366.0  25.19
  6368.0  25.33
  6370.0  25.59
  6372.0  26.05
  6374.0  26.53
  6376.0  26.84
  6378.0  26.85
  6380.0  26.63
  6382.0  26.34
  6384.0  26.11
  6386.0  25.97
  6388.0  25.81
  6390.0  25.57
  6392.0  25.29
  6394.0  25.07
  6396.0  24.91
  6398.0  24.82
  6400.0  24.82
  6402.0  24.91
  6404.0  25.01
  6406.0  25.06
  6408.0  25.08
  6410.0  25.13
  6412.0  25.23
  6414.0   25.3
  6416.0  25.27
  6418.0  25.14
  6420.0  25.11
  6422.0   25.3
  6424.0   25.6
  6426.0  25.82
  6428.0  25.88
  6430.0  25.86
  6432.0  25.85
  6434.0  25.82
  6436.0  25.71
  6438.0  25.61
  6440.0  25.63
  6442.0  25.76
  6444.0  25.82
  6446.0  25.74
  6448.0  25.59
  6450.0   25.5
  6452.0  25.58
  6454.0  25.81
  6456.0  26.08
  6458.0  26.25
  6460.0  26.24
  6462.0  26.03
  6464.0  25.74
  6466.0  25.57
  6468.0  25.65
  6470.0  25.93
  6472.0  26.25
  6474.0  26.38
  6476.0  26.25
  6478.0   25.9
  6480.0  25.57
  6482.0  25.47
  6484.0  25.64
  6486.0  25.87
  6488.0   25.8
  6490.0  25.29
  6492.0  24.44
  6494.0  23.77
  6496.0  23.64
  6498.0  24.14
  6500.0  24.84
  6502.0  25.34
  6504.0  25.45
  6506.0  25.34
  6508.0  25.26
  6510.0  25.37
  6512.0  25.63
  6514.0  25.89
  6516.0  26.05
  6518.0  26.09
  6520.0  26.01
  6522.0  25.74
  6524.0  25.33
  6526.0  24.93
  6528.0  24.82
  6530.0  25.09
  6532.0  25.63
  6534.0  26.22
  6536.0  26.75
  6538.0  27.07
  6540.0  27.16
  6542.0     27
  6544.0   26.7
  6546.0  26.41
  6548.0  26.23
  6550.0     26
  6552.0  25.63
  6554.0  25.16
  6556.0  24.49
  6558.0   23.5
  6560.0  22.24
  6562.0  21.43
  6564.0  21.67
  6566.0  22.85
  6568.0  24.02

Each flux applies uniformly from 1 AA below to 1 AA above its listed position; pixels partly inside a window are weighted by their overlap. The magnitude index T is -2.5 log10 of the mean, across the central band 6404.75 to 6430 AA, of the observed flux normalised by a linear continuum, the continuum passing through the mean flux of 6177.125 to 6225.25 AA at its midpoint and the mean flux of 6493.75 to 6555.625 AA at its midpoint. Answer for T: 0.01 mag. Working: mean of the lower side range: 25.4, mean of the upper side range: 25.6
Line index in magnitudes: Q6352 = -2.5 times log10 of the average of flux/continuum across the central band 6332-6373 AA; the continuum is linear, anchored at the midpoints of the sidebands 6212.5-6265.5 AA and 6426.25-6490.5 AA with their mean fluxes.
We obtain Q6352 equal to 0.01 mag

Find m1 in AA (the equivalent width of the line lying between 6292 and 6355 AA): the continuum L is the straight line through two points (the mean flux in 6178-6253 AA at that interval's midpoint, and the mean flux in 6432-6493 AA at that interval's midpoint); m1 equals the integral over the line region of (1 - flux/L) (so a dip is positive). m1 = 0.3 AA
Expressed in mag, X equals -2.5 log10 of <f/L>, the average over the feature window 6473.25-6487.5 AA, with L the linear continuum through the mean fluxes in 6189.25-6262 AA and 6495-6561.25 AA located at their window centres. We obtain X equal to -0.02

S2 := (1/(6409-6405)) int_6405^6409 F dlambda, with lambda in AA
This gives 25.1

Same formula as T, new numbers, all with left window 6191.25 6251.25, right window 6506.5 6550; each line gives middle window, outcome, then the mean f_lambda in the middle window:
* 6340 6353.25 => 0.003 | 25.3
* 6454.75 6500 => 0.012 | 25.5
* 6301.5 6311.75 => 0.005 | 25.2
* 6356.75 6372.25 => 0.010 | 25.2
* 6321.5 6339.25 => 0.005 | 25.3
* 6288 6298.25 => -0.023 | 25.8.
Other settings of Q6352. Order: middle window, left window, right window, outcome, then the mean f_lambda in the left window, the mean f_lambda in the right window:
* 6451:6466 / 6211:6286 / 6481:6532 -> -0.03 mag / 24.7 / 25.3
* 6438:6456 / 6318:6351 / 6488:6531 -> -0.02 mag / 25.4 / 25.2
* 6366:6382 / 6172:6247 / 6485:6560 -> -0.04 mag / 25.2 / 25.5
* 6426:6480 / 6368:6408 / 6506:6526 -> -0.01 mag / 25.7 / 25.7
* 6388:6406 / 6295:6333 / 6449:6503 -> 0.02 mag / 25.4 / 25.5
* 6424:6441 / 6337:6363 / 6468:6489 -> -0.01 mag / 25.1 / 25.9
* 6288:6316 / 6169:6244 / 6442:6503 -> 0.00 mag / 25.2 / 25.5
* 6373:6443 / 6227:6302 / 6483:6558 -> -0.01 mag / 24.9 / 25.5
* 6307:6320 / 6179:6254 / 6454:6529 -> 0.01 mag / 25.1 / 25.5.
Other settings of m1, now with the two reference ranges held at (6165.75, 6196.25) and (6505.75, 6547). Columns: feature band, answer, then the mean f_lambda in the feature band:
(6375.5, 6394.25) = -0.4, 26.1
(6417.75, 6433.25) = 0.1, 25.6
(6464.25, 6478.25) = -0.1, 26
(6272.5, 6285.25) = 0.2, 24.9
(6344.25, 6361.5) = 0.2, 25.2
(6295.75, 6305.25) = 0.0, 25.3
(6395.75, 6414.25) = 0.4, 25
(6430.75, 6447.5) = 0.0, 25.7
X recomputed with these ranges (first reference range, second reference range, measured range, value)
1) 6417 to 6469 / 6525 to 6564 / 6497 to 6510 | 0.02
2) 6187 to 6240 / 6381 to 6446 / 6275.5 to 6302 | 0.00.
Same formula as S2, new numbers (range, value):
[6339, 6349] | 25.3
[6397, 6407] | 24.9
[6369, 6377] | 26.3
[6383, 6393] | 25.8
